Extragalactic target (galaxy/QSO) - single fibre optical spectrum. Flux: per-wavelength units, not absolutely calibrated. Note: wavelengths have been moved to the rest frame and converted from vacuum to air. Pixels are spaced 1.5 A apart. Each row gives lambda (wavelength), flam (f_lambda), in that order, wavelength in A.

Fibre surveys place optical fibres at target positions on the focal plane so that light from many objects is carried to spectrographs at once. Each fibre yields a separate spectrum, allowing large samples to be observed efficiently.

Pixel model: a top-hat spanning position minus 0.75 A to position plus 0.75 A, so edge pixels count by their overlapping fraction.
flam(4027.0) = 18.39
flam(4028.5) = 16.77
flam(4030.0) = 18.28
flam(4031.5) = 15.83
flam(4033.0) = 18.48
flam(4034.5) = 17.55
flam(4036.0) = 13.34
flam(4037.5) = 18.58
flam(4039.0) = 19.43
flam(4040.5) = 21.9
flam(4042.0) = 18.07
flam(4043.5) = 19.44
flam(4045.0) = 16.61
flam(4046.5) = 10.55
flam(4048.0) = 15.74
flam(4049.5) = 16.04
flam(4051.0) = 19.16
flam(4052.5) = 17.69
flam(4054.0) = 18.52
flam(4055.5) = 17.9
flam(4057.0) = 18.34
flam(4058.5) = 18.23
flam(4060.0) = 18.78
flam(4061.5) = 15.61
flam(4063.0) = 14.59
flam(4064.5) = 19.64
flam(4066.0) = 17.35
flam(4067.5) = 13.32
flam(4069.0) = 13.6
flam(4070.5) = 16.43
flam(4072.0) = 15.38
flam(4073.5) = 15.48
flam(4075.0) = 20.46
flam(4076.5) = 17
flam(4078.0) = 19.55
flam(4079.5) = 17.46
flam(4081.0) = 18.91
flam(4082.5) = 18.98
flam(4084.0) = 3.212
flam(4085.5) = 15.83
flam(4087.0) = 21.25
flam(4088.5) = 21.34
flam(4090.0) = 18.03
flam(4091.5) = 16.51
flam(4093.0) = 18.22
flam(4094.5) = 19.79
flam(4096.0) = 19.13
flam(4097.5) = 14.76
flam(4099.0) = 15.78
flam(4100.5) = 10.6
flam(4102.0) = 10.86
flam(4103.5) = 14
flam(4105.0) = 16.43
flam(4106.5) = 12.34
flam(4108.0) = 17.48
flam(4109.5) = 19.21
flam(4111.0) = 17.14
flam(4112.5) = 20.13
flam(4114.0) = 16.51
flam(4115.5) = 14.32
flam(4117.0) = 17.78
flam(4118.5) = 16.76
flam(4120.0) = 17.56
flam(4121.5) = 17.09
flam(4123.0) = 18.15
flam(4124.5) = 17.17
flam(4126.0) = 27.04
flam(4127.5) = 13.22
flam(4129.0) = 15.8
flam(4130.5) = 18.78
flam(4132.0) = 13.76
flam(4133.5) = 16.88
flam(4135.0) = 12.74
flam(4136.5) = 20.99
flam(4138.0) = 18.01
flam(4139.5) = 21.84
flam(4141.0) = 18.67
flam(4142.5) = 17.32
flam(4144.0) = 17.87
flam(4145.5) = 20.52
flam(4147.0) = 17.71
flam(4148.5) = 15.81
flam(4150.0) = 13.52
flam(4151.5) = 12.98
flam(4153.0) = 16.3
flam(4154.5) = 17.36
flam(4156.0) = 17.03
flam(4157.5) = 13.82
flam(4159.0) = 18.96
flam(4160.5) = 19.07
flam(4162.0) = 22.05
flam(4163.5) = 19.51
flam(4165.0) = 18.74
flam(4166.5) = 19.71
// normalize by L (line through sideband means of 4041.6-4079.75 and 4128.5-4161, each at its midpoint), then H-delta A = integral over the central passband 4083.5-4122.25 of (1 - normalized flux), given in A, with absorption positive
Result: 1.6 A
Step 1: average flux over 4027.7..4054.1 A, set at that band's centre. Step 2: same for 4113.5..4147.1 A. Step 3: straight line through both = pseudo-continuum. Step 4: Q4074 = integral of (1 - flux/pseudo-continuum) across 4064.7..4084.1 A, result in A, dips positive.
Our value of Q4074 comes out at 1.1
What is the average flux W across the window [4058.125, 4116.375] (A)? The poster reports 16.5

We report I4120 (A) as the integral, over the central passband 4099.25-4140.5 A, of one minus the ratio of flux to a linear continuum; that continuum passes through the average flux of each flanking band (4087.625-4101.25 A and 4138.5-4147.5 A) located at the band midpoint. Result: 3.2 A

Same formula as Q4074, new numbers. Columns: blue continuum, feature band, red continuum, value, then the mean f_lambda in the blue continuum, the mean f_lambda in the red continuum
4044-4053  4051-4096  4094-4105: -4.99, 16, 15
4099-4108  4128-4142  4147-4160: -2.24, 13.5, 15.9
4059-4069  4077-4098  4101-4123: -1.37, 16.4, 16.3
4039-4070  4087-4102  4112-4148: 0.36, 17.1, 17.7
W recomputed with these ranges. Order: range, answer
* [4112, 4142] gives 17.6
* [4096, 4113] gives 15.4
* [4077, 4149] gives 17.1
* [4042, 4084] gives 16.8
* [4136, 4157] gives 17.5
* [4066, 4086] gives 15.9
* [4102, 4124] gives 16.6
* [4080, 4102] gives 16.4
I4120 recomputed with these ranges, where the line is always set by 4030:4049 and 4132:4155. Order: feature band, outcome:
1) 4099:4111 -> 1.72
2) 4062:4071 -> 0.71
